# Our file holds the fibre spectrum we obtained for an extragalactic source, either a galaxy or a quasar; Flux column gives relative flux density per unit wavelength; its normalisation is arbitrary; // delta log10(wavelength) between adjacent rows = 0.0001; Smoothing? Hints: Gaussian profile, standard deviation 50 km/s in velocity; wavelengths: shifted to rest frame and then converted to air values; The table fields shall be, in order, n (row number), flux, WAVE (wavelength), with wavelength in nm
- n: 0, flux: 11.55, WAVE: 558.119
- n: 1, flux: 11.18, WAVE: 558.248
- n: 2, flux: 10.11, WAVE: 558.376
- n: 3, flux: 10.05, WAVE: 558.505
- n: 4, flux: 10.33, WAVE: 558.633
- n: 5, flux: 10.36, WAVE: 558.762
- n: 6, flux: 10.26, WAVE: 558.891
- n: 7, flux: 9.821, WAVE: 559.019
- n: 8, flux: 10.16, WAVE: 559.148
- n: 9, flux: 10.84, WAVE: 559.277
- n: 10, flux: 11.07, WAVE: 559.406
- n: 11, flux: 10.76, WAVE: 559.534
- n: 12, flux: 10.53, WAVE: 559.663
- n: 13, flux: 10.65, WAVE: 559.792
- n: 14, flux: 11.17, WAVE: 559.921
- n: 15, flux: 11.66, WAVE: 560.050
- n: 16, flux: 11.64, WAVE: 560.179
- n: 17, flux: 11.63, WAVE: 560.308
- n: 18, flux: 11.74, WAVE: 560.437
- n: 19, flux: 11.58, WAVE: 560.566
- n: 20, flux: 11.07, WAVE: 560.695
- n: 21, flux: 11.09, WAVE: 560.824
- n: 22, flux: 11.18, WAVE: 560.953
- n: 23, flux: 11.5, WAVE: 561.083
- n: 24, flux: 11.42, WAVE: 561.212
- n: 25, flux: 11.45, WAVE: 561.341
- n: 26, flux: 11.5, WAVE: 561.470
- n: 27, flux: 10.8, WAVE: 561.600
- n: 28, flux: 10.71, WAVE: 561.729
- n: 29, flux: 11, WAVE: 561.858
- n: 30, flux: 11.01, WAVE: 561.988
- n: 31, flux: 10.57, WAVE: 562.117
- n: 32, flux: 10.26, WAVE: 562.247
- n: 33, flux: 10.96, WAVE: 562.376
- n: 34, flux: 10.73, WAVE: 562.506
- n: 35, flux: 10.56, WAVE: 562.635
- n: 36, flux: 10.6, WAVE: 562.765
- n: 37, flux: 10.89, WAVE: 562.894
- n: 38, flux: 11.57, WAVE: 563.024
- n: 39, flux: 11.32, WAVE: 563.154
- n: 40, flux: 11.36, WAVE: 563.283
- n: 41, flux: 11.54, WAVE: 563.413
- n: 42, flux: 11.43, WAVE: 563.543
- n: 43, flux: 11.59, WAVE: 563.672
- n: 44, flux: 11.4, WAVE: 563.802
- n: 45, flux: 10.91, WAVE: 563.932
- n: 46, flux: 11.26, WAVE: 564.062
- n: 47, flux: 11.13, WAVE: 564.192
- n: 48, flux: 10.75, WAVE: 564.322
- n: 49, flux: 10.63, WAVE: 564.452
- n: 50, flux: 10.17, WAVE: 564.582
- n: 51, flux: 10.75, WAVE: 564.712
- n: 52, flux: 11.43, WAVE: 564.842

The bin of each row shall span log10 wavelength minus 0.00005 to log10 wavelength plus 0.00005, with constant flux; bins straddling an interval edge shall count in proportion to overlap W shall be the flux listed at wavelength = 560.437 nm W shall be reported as 11.74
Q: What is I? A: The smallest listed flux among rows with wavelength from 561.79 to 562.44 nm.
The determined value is 10.26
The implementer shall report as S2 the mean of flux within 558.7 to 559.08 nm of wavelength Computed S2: 10.2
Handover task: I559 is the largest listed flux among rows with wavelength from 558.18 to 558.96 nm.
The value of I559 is 11.18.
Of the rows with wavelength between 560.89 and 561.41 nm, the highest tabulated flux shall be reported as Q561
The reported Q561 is 11.5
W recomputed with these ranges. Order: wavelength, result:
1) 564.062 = 11.26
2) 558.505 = 10.05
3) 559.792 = 10.65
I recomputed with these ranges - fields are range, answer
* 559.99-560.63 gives 11.58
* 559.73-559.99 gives 10.65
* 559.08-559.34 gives 10.16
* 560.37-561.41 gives 11.07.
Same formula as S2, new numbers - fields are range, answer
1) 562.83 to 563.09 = 11.2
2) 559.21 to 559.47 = 10.9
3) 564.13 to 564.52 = 10.8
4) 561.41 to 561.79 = 11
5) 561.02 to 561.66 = 11.3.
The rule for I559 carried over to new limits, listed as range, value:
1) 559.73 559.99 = 11.17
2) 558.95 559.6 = 11.07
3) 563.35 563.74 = 11.59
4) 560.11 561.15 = 11.74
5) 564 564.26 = 11.26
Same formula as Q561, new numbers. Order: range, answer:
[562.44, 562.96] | 10.89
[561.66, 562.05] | 11.01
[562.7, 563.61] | 11.57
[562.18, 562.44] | 10.96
